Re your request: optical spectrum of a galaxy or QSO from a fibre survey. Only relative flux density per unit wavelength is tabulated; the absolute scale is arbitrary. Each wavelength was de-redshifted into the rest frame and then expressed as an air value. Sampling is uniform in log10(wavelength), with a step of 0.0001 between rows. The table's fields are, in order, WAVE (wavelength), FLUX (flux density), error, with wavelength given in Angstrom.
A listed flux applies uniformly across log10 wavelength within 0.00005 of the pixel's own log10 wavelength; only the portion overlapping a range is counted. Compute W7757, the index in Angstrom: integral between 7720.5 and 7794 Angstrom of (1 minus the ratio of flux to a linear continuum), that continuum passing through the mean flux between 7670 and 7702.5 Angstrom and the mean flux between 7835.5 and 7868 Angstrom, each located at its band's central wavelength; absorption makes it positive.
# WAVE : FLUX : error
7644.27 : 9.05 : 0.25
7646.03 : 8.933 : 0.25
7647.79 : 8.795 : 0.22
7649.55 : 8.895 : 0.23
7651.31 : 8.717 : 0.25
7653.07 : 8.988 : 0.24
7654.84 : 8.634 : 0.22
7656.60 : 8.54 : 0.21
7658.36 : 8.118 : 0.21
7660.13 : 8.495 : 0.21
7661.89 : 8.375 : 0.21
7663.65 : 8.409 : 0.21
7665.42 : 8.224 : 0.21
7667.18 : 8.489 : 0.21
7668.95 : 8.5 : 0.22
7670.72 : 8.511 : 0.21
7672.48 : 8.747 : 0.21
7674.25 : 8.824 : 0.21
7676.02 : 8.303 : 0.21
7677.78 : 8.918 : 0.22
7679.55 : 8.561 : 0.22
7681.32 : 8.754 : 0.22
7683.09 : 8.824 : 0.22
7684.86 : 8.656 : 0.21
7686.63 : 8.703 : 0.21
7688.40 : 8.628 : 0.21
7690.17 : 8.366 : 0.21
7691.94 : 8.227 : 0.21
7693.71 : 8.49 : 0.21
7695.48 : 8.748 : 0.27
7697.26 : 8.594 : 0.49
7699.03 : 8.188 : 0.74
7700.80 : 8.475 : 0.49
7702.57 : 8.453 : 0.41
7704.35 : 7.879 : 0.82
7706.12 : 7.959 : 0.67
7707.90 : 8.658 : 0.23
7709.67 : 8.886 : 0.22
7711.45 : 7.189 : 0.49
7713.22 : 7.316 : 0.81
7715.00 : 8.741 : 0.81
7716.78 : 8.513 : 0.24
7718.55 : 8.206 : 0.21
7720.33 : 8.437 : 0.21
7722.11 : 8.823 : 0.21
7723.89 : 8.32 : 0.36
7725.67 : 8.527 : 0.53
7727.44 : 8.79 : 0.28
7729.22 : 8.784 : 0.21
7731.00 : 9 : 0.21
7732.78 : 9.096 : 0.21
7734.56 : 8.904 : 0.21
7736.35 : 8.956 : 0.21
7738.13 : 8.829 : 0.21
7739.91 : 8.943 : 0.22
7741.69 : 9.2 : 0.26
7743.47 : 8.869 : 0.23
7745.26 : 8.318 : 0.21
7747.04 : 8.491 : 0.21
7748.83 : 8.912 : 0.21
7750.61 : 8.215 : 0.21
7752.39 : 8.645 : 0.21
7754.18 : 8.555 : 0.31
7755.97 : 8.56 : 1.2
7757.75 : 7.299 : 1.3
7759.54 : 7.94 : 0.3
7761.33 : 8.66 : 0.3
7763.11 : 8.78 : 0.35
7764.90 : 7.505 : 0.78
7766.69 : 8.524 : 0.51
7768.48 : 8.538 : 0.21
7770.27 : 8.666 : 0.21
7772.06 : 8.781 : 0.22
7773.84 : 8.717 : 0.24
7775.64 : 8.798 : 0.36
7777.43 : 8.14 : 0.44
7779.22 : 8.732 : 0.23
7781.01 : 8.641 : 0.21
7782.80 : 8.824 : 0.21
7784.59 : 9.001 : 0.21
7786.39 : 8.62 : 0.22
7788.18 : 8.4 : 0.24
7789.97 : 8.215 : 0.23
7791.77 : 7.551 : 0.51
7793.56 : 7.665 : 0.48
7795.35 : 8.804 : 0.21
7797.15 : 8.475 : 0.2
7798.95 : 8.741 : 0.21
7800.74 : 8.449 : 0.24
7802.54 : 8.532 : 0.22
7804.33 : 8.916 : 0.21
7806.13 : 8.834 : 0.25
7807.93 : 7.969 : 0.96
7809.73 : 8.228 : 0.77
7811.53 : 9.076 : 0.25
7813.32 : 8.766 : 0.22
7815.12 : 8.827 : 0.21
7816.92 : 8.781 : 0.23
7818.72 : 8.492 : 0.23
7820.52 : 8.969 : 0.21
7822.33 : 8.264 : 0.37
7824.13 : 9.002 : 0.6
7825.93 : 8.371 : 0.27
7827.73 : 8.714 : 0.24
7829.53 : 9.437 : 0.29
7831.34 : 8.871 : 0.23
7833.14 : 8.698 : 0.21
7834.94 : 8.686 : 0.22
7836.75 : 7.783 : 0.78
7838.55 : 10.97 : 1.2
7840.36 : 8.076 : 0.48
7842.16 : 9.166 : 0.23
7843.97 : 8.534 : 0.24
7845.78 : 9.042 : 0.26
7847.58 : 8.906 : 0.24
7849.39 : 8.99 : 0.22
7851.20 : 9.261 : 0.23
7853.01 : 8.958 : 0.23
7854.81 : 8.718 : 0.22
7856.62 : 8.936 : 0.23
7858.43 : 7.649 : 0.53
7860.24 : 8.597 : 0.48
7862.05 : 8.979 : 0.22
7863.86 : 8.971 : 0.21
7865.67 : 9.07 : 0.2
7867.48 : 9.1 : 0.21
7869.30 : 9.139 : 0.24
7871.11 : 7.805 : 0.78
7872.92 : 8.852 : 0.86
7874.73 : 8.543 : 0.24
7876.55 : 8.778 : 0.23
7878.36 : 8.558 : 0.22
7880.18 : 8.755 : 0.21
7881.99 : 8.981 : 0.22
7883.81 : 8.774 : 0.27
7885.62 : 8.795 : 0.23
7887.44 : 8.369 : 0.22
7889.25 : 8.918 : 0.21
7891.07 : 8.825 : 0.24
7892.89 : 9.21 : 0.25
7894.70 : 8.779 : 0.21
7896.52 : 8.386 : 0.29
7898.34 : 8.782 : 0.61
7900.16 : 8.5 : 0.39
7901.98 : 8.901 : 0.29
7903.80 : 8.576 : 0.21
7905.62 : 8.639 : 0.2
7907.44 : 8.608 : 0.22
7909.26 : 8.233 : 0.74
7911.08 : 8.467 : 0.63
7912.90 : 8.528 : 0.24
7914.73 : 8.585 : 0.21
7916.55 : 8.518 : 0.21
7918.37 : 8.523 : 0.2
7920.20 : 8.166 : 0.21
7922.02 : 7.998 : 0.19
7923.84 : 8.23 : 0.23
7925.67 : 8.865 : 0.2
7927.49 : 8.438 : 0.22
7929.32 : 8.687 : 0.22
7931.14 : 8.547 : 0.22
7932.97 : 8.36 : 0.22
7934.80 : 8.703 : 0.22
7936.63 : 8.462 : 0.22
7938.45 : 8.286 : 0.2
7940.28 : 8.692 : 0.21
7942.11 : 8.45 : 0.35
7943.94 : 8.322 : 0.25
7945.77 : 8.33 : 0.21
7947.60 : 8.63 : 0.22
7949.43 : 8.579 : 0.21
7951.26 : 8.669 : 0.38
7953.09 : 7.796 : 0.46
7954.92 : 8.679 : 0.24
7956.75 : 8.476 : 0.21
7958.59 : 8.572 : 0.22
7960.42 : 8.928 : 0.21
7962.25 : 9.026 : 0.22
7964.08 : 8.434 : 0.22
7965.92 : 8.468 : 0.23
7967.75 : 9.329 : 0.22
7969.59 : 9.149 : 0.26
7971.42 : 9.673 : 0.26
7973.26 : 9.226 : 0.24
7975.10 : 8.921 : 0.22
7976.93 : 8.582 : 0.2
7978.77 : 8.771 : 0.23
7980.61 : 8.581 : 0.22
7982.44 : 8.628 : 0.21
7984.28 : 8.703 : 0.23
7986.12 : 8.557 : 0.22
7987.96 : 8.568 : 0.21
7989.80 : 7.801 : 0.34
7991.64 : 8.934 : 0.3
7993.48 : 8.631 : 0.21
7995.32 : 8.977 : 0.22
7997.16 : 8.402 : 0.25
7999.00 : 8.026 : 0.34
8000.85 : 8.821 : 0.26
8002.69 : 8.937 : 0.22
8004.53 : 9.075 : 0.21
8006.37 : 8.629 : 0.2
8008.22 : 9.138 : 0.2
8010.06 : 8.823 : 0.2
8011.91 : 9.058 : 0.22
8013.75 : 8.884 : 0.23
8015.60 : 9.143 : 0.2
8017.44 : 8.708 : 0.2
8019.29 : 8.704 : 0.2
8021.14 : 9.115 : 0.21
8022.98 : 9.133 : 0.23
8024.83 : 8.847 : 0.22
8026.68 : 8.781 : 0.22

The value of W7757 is 1.2 Angstrom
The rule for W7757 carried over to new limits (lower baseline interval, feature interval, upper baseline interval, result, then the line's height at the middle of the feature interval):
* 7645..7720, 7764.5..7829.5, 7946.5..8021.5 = 0.17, 8.59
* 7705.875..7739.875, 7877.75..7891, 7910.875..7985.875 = -0.24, 8.59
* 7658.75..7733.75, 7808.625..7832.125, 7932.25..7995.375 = -0.50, 8.56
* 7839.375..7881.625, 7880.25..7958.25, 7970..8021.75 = 1.93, 8.77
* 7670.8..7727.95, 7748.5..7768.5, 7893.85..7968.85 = 0.38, 8.48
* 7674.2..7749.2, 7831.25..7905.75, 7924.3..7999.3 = -1.53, 8.61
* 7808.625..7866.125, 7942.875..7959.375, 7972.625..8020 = 0.58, 8.76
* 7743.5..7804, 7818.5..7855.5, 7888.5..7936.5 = -1.53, 8.51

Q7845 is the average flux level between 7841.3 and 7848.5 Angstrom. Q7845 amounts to 8.91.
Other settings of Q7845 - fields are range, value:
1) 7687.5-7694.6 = 8.43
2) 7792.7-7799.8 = 8.42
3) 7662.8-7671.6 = 8.42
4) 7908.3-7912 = 8.36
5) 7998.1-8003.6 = 8.59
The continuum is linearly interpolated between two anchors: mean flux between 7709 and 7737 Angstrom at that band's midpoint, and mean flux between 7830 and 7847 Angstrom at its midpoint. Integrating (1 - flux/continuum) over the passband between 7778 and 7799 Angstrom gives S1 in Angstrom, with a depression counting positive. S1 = 0.7 Angstrom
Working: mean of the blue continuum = 8.52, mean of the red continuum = 8.88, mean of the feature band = 8.46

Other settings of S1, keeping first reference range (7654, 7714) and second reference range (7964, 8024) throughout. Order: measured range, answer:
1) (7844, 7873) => -0.5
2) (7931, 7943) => 0.3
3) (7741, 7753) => -0.2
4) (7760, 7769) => 0.2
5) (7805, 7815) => 0.0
